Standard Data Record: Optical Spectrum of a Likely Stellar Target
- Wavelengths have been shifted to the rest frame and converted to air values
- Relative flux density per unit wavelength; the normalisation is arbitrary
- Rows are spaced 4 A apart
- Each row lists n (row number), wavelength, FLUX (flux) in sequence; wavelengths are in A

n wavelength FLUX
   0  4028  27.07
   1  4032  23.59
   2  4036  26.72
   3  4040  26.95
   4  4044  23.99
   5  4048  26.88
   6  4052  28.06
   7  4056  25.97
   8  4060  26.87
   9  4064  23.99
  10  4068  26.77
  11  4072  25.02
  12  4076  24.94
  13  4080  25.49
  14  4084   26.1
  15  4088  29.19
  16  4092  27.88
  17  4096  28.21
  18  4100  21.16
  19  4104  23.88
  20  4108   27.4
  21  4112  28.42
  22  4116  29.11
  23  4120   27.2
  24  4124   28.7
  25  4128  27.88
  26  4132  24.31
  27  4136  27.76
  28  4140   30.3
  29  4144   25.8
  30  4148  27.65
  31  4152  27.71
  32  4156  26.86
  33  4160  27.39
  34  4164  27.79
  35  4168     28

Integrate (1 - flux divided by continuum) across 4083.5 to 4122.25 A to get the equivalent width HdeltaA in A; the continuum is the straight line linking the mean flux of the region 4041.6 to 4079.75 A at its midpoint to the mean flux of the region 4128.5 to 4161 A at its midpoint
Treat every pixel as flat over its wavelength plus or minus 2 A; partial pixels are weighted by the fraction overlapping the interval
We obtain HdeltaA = -0.5 A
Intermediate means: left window 25.8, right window 27.2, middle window 26.9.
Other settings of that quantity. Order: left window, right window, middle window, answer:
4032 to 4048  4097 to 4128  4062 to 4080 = 0.6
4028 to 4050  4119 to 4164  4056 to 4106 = 1.2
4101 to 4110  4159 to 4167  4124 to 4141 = -0.8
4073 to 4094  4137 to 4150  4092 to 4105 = 0.9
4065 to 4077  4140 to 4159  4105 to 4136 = -0.9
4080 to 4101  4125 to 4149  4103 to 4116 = -0.1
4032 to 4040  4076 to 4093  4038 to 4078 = 0.7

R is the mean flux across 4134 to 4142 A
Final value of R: 29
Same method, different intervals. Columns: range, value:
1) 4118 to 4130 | 27.9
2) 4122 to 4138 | 27.2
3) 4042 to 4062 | 26.4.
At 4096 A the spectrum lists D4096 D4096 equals 28.21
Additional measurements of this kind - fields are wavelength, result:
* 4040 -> 26.95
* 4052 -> 28.06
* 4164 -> 27.79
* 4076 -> 24.94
